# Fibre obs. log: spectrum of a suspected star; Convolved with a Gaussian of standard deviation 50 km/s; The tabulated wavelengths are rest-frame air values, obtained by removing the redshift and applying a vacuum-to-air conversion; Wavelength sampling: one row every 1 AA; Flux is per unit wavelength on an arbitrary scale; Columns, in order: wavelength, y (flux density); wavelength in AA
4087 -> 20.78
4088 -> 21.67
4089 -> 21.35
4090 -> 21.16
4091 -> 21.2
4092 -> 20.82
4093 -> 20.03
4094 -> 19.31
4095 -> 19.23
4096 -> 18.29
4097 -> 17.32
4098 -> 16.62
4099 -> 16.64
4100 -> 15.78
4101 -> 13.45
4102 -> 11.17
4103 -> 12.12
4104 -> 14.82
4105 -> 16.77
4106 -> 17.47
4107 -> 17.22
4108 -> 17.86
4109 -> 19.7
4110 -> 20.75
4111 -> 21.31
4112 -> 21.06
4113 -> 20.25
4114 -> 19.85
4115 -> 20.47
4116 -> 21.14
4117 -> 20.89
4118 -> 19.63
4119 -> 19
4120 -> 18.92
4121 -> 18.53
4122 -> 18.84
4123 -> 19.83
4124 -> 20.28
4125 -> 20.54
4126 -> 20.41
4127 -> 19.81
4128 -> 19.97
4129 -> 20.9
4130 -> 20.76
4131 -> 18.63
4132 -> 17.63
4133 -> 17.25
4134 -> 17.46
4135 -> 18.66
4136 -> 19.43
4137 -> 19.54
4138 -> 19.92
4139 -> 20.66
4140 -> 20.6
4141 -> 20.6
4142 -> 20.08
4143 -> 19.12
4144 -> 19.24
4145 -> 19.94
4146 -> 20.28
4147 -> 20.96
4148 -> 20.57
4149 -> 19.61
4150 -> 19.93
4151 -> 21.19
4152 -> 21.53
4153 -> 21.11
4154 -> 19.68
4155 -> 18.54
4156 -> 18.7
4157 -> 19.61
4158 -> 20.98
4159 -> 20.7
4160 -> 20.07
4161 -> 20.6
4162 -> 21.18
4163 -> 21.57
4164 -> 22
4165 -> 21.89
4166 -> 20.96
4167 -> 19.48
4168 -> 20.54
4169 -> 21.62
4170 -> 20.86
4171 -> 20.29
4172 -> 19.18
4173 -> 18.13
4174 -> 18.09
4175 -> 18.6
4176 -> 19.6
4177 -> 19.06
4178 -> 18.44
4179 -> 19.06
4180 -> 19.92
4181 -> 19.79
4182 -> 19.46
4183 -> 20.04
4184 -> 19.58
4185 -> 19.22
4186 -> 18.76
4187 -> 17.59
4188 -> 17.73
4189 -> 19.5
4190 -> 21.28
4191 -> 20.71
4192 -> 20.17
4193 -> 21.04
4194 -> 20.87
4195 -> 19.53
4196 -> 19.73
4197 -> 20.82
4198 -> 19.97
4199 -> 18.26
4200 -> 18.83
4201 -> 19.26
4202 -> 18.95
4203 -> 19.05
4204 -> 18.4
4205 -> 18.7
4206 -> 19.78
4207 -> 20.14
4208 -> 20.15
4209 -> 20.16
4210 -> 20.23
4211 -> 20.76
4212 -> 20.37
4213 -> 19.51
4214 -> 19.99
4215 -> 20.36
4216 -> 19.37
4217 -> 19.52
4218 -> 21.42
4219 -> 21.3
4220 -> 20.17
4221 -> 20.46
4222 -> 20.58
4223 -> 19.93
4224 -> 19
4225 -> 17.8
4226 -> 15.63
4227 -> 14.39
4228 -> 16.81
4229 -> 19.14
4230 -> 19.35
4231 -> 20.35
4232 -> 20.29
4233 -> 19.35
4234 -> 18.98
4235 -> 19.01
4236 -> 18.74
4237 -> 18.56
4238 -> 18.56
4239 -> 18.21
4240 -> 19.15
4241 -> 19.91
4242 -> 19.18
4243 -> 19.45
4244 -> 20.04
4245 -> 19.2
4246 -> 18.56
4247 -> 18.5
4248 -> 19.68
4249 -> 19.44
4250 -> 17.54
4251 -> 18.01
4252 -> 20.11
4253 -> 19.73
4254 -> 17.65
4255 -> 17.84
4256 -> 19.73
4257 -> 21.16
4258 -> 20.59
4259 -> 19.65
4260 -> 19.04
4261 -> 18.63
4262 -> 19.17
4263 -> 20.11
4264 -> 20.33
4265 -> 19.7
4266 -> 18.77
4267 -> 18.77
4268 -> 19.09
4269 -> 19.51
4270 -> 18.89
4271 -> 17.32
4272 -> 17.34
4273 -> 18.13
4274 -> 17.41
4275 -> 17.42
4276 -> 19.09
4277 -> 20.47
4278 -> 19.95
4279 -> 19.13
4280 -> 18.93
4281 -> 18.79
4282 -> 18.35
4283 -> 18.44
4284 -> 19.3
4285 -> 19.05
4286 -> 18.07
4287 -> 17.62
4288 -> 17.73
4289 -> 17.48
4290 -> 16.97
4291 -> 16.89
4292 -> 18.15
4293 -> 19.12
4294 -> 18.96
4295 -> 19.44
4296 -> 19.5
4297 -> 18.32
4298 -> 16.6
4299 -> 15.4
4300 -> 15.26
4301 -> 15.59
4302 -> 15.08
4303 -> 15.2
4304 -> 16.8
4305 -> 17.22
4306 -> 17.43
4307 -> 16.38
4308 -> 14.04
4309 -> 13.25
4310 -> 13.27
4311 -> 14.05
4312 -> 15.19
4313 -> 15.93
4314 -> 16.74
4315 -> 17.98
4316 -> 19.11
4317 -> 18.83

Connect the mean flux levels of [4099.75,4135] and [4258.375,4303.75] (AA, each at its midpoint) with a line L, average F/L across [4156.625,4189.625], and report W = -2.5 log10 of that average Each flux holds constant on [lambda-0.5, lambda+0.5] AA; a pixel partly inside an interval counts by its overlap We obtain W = -0.076 mag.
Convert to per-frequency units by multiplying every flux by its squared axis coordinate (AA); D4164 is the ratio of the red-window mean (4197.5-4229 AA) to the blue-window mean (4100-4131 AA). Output 1.1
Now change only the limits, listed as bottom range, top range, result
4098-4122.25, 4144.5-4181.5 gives 1.14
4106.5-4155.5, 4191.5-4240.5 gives 1.02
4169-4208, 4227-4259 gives 1.00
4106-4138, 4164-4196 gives 1.04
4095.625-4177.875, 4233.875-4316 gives 1.00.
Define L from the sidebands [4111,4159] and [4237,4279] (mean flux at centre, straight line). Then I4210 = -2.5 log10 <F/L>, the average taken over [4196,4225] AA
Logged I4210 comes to -0.02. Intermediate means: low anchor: 19.9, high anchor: 19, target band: 19.8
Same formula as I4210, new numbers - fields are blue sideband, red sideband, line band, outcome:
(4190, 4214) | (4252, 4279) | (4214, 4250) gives 0.02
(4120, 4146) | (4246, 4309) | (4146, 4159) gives -0.05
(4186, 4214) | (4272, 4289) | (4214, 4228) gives 0.01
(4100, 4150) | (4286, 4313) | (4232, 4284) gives -0.11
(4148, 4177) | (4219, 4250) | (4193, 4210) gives 0.00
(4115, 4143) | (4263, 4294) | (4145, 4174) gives -0.05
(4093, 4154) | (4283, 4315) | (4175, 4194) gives -0.07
